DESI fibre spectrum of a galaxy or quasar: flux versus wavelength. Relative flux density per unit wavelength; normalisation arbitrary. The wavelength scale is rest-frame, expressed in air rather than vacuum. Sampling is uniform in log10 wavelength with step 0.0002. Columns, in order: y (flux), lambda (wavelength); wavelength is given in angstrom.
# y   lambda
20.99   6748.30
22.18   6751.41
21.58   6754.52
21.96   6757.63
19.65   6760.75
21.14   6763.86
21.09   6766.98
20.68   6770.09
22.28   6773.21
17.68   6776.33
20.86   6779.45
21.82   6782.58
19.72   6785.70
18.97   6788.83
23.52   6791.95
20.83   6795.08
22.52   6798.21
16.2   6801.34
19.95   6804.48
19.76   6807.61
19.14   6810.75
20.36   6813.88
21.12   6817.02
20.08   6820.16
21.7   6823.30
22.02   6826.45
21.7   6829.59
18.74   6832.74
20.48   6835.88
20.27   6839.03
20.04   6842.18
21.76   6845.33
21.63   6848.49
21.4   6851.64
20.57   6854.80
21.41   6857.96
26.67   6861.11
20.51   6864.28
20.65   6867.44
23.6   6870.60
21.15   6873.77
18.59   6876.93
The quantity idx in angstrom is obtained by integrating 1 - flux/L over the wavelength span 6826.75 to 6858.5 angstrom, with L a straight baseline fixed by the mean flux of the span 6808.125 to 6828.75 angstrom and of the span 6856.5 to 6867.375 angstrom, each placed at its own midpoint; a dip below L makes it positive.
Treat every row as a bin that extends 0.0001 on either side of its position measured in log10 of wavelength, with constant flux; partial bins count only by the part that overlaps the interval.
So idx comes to 1.3 angstrom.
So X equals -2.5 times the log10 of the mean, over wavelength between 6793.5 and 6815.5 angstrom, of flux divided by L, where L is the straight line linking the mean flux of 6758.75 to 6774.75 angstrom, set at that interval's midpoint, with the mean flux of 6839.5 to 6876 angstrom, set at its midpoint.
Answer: 0.08 mag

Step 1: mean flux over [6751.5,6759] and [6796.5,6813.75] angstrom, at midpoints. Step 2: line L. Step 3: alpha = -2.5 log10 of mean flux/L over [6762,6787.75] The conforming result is 0.02 mag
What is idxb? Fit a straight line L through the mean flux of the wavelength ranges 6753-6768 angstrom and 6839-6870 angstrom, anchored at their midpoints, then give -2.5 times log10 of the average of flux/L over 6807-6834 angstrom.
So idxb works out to 0.045 mag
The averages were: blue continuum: 21.1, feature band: 20.6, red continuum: 21.6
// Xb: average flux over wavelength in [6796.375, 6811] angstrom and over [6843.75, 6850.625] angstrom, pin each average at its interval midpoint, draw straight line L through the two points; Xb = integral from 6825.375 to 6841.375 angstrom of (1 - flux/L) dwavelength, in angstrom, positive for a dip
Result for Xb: 0.32 angstrom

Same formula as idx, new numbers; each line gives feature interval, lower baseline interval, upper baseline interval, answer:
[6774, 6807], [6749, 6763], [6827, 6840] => 1.1 angstrom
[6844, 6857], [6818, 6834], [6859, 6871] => 0.4 angstrom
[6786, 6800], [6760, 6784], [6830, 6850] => -0.4 angstrom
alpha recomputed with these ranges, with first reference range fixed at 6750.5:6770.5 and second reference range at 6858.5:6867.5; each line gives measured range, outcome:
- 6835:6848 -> 0.09 mag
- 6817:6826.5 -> 0.05 mag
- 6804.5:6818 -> 0.10 mag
